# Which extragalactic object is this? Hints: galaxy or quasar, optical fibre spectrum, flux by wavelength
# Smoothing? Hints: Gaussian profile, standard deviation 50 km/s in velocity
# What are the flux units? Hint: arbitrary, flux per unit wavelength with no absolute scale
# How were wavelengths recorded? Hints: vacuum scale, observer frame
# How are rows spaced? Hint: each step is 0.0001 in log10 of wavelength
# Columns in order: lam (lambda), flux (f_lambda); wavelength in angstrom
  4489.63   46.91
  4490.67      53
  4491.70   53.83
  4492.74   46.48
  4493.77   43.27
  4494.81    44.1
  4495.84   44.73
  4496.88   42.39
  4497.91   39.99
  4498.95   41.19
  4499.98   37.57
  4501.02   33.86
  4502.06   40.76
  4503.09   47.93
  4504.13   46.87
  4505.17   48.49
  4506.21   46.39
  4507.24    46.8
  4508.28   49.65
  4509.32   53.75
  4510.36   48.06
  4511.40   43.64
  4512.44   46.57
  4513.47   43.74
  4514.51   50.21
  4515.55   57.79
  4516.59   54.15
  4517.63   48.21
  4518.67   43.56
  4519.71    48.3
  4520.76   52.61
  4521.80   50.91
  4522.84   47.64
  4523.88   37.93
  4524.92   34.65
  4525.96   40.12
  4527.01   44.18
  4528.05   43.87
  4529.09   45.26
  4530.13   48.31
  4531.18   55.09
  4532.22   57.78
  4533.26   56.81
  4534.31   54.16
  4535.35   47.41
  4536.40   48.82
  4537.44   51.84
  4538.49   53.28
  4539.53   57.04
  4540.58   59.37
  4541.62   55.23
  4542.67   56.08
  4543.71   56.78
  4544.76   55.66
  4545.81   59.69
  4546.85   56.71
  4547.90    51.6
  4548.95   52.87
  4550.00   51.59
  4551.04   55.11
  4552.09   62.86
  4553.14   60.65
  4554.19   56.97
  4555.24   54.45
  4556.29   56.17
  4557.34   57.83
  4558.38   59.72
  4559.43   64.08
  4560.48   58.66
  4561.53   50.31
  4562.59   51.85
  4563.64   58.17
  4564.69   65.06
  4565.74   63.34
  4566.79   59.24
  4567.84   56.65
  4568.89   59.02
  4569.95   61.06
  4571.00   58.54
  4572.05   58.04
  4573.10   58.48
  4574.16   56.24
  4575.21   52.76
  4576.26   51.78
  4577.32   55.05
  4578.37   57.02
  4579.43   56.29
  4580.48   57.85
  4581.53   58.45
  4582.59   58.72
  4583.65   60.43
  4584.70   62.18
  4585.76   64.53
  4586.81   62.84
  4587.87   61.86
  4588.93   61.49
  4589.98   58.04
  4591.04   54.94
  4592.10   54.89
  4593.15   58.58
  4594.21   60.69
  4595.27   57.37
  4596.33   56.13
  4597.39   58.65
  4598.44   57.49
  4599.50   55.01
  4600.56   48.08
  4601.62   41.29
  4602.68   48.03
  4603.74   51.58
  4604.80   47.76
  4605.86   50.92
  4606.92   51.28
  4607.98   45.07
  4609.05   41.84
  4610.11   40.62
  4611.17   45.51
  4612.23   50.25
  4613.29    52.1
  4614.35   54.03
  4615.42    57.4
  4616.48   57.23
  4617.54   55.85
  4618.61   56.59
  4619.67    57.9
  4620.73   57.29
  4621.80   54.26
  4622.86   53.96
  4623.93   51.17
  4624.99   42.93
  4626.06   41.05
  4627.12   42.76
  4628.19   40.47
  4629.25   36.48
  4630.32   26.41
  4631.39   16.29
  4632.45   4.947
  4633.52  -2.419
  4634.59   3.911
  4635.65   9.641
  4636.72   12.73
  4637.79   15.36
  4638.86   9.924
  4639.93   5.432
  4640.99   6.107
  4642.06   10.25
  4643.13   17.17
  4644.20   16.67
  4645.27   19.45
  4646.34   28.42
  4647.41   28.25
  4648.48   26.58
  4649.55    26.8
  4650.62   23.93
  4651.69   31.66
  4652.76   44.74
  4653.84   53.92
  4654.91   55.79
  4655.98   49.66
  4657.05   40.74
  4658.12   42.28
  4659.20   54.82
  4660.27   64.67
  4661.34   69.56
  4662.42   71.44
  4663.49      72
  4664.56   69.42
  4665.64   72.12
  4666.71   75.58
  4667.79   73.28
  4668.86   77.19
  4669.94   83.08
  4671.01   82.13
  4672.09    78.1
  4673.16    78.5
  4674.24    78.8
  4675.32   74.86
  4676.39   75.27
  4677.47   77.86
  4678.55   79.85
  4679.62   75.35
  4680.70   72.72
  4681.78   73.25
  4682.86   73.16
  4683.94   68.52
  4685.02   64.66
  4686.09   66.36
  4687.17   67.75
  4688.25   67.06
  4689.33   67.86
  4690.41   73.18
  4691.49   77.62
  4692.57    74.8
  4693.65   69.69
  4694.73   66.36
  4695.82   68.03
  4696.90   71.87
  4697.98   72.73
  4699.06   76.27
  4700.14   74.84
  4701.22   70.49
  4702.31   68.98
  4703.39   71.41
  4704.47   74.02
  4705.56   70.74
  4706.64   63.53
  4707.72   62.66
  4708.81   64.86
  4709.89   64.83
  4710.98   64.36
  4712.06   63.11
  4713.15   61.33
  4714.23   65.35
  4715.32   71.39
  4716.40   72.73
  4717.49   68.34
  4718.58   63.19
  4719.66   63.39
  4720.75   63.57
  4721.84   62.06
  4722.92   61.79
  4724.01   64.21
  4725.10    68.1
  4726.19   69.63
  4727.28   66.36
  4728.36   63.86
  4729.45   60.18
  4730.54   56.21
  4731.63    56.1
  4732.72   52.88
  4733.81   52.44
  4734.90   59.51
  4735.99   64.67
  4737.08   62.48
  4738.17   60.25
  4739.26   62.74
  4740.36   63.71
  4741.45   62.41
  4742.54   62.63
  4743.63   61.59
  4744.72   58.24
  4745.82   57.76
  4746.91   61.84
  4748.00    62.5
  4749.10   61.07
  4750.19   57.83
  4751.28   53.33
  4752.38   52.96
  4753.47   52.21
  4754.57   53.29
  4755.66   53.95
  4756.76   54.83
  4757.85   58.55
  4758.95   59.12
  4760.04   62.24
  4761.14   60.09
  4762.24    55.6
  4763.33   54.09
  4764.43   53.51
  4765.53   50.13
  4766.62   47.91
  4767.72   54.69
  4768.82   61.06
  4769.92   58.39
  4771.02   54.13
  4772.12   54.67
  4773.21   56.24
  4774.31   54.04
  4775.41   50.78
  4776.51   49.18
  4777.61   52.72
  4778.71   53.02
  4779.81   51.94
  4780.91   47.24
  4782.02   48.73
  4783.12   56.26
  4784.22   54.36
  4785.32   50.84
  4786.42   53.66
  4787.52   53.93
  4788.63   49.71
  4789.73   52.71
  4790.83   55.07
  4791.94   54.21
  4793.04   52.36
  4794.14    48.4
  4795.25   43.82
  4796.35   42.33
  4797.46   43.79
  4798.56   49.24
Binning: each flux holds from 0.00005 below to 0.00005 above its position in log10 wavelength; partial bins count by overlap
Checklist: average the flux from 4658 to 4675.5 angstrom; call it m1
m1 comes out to 72.2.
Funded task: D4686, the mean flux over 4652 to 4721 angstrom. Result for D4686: 68.4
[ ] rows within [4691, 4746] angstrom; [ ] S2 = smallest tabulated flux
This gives 52.44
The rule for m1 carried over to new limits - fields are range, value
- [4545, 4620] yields 55.8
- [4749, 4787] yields 54.3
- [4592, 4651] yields 38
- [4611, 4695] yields 50.7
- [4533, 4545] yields 54.3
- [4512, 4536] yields 48.2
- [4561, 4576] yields 57.7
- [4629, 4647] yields 13.7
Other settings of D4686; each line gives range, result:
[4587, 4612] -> 52.6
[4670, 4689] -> 74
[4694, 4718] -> 68.6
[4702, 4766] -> 61.4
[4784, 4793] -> 53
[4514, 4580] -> 54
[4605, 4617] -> 49.6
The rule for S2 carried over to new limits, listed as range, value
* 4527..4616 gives 40.62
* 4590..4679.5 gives -2.419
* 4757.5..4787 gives 47.24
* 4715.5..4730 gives 60.18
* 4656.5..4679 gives 40.74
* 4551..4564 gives 50.31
